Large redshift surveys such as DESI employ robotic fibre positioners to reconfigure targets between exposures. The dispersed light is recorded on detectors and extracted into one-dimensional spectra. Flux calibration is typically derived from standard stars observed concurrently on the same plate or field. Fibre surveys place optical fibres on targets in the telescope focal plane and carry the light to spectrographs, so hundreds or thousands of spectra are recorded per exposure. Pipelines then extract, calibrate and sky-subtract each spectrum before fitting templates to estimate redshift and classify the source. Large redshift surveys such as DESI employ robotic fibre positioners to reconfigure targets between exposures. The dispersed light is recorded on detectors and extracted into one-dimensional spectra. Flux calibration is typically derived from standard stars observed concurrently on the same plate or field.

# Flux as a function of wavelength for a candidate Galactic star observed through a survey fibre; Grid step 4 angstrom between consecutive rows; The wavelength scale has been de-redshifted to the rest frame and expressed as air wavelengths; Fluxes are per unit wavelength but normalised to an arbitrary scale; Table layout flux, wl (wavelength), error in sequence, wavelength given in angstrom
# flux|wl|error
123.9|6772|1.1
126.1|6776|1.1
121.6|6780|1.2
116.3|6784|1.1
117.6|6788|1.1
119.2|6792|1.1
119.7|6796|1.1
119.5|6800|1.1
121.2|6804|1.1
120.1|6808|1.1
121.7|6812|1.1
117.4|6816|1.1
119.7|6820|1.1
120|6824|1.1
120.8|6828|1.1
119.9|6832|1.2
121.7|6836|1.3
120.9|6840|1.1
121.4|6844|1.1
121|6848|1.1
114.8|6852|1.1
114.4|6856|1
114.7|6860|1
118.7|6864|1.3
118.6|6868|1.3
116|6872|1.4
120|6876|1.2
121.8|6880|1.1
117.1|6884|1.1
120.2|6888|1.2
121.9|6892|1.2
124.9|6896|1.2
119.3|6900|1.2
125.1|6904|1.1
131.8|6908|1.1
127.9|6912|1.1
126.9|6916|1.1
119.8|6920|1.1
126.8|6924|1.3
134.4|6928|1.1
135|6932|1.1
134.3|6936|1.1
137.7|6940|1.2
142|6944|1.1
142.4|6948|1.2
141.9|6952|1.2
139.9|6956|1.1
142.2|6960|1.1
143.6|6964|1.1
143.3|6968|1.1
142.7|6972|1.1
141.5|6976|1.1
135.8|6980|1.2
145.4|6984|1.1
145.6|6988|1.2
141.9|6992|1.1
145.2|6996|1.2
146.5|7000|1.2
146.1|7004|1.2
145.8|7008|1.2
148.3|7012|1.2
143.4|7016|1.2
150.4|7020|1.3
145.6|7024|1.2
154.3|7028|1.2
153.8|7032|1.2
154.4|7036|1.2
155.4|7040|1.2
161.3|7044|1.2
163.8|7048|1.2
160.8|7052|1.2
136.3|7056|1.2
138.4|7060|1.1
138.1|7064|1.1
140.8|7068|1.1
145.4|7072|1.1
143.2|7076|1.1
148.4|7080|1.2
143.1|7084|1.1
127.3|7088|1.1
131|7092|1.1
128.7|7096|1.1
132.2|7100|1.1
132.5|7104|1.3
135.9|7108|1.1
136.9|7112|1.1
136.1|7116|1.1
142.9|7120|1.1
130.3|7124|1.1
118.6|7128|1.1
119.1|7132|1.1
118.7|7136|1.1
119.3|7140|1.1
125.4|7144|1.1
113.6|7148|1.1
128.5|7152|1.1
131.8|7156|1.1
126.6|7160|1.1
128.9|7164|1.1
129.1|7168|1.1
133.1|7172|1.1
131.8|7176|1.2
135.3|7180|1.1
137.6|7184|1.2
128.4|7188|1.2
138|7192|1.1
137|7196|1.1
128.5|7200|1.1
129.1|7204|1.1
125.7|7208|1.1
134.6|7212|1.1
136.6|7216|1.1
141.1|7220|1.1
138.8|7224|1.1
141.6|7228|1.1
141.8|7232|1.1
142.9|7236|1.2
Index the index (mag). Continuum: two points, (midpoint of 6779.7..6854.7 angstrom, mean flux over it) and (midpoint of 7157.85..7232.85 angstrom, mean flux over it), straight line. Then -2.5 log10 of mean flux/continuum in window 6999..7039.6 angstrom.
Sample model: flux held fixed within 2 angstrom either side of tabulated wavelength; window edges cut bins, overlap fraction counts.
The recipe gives -0.17 mag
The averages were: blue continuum 120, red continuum 134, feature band 149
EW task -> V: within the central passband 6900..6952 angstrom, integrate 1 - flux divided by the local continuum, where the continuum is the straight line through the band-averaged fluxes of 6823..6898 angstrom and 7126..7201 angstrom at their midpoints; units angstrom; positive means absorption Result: -4.6 angstrom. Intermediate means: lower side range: 119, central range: 132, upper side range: 128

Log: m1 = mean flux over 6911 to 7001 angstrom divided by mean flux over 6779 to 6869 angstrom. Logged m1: 1.16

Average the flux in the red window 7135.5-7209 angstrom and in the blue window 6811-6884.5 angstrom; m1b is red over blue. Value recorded 1.1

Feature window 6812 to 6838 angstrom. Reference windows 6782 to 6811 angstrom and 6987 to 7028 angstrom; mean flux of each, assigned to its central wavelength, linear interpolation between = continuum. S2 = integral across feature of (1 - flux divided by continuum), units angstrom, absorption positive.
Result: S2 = 0.6 angstrom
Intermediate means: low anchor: 119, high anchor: 146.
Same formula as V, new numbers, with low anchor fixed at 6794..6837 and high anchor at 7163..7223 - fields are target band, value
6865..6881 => 0.4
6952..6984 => -4.1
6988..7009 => -3.1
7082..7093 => -0.4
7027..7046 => -4.2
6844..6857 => 0.4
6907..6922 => -0.3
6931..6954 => -2.7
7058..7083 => -2.6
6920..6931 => -0.5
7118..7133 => 0.3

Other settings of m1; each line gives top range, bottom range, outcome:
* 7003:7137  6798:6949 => 1.15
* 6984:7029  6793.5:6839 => 1.22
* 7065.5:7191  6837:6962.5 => 1.04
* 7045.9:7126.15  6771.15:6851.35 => 1.16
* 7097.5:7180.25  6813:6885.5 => 1.08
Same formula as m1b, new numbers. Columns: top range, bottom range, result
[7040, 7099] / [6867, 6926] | 1.17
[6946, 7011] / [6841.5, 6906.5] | 1.20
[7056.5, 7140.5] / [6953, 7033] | 0.92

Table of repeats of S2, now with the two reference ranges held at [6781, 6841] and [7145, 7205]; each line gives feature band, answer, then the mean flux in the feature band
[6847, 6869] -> 0.79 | 117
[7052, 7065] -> -1.45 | 141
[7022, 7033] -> -2.17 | 151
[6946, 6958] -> -1.70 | 141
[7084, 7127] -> -1.71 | 133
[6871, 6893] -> 0.41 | 120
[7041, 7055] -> -3.64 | 160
